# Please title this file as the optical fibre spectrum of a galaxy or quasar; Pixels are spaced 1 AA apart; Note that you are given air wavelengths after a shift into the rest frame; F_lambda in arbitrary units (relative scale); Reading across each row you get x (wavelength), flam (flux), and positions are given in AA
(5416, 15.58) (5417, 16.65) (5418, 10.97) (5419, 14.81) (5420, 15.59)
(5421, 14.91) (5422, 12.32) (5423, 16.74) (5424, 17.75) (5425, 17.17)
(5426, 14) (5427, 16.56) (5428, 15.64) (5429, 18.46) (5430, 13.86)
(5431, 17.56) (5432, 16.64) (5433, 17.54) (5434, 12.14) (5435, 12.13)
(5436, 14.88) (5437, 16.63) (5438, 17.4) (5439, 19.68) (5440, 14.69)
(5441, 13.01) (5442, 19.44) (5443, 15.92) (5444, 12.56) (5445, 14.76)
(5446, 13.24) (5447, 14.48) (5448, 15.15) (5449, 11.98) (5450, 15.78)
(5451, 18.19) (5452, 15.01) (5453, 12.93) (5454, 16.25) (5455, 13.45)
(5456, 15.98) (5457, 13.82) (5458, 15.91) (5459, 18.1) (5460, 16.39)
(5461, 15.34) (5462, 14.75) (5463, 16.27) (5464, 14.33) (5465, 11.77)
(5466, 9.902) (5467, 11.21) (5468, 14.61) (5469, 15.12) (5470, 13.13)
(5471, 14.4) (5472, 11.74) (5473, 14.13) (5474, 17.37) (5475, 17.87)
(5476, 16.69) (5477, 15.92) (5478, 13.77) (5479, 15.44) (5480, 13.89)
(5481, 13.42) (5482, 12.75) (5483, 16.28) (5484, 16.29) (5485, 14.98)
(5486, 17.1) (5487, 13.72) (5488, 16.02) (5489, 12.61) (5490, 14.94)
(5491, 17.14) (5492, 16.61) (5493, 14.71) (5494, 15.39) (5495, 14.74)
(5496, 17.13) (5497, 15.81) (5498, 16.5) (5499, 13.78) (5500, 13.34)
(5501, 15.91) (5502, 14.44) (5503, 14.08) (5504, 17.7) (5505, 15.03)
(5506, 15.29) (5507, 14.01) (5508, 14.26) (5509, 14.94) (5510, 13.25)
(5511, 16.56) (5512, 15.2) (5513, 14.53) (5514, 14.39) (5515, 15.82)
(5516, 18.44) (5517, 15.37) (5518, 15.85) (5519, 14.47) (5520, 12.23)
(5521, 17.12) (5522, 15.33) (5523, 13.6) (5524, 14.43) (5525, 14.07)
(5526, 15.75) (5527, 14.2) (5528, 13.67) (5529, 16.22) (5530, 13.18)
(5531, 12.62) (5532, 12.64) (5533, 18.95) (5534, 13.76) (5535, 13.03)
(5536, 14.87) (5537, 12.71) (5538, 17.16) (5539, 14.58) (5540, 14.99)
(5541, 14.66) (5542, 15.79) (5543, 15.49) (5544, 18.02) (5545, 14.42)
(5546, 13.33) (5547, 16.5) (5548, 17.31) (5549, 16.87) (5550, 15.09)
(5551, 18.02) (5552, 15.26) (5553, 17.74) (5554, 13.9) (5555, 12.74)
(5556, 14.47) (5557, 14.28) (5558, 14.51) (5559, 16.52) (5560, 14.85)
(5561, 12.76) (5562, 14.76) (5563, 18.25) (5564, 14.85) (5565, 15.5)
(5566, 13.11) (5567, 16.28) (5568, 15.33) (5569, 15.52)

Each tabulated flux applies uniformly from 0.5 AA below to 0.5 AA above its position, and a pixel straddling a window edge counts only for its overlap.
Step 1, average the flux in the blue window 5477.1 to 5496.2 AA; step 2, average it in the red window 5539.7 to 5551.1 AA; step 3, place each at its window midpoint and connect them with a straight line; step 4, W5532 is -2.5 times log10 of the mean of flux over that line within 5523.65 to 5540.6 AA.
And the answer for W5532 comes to 0.081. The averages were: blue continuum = 15.1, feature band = 14.5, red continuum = 15.8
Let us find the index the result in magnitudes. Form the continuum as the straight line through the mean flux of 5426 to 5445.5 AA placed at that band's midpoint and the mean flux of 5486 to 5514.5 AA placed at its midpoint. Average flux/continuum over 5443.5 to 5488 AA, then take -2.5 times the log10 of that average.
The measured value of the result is 0.05 mag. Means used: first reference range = 15.7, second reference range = 15.1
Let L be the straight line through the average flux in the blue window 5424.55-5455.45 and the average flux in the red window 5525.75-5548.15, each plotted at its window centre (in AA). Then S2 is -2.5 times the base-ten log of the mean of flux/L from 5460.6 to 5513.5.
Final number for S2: 0.02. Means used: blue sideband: 15.4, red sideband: 14.9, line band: 14.8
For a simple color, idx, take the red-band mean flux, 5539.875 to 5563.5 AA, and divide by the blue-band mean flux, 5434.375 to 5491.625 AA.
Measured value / 1.04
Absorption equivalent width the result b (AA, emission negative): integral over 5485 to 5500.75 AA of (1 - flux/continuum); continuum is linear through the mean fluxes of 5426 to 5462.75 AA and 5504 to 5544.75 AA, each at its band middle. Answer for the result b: -0.2 AA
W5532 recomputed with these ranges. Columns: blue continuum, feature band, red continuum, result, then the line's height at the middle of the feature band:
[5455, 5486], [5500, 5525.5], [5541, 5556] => 0.02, 15.2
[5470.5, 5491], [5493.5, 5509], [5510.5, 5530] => -0.01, 15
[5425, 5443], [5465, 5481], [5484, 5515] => 0.09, 15.5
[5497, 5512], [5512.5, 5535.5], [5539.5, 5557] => 0.03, 15.2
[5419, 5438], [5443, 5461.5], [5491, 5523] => 0.04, 15.5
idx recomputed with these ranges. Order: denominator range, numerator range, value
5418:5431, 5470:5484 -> 0.96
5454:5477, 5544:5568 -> 1.04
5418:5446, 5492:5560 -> 0.97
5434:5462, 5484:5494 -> 1.01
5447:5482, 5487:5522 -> 1.04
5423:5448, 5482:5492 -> 0.98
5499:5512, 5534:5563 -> 1.02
